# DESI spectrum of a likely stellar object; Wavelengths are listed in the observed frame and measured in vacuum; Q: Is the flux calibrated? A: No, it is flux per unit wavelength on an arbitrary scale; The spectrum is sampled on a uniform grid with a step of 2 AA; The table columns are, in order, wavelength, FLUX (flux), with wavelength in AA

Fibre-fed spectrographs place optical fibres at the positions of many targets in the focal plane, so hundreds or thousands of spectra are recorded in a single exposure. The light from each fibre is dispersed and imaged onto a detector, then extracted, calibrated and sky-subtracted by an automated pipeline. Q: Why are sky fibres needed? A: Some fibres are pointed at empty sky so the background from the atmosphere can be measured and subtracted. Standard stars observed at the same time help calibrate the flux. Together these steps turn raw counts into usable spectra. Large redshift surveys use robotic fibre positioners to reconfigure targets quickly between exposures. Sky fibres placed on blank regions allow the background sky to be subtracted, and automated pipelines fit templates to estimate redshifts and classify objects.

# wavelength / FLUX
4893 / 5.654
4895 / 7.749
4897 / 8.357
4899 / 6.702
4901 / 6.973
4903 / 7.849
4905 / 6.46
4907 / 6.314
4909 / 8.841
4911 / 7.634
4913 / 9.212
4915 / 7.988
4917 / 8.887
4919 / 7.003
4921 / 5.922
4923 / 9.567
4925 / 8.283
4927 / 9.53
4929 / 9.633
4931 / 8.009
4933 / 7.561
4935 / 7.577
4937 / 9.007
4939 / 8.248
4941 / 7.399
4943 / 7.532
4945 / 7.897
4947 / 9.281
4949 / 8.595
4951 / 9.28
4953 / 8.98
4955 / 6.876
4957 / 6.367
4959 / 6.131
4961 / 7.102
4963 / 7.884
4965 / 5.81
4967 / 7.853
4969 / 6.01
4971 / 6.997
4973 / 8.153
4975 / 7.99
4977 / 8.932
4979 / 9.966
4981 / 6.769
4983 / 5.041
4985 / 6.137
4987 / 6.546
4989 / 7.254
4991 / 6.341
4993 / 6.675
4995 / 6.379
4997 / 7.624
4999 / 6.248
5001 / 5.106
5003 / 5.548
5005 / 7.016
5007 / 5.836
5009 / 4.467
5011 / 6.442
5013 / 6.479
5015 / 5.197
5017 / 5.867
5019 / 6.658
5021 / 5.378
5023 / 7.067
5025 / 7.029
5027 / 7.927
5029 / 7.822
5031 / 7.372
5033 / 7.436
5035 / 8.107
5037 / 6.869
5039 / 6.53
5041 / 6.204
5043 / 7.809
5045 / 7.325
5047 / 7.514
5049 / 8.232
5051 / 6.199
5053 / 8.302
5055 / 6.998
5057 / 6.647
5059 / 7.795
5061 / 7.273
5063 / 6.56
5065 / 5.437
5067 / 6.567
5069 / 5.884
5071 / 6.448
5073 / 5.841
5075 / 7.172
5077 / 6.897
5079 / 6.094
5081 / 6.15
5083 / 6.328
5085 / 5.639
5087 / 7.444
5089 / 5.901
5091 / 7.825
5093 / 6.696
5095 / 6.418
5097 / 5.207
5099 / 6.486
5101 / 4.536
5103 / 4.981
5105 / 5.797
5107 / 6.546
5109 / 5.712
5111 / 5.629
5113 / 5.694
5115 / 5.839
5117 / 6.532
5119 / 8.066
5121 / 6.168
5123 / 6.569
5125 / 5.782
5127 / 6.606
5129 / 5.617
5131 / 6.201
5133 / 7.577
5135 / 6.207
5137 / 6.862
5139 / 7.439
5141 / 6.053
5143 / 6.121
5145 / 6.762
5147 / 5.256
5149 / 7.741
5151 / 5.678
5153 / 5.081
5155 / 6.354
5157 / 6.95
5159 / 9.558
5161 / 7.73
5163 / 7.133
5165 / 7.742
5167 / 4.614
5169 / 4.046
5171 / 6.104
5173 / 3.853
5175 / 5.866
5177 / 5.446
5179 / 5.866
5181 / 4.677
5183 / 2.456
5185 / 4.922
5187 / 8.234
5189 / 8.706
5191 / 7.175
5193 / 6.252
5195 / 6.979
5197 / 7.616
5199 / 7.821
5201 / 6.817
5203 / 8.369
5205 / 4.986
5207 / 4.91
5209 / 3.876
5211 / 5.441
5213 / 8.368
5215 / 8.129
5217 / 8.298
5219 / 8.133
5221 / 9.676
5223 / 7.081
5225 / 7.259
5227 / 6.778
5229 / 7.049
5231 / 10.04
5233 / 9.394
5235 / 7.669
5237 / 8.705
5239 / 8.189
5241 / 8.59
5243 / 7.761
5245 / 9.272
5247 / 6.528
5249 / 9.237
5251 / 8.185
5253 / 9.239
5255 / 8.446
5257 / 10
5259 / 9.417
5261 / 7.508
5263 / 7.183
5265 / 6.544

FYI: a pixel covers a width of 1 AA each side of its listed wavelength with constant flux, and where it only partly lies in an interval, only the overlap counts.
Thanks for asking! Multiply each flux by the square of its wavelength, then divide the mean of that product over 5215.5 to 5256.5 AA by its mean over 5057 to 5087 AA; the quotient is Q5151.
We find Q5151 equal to 1.37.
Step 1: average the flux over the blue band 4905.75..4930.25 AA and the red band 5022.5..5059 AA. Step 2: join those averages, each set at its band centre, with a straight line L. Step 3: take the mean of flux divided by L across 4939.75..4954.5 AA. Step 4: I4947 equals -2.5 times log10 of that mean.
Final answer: -0.05 mag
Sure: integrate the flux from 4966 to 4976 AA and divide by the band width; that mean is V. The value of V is 7.4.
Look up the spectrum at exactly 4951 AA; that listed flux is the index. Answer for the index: 9.28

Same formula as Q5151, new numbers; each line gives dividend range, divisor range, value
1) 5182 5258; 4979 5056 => 1.22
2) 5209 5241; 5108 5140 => 1.28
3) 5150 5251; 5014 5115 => 1.12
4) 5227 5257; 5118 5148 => 1.36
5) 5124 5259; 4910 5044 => 1.05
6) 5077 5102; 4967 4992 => 0.91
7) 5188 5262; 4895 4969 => 1.12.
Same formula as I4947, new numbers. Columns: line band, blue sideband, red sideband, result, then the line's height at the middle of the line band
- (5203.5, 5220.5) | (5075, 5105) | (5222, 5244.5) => 0.17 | 7.8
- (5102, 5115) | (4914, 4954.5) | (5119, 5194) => 0.17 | 6.71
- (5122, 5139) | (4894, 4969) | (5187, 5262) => 0.20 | 7.8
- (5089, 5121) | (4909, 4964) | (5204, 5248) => 0.26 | 7.77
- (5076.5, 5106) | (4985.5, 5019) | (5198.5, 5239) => 0.10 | 6.72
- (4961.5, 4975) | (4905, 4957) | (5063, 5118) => 0.07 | 7.67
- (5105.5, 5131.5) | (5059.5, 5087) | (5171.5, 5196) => -0.01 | 6.18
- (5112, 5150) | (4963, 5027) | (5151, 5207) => -0.01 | 6.4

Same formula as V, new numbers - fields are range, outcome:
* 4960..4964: 7.49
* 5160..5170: 6.25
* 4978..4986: 6.98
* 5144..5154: 6.1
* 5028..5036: 7.68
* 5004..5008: 6.43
